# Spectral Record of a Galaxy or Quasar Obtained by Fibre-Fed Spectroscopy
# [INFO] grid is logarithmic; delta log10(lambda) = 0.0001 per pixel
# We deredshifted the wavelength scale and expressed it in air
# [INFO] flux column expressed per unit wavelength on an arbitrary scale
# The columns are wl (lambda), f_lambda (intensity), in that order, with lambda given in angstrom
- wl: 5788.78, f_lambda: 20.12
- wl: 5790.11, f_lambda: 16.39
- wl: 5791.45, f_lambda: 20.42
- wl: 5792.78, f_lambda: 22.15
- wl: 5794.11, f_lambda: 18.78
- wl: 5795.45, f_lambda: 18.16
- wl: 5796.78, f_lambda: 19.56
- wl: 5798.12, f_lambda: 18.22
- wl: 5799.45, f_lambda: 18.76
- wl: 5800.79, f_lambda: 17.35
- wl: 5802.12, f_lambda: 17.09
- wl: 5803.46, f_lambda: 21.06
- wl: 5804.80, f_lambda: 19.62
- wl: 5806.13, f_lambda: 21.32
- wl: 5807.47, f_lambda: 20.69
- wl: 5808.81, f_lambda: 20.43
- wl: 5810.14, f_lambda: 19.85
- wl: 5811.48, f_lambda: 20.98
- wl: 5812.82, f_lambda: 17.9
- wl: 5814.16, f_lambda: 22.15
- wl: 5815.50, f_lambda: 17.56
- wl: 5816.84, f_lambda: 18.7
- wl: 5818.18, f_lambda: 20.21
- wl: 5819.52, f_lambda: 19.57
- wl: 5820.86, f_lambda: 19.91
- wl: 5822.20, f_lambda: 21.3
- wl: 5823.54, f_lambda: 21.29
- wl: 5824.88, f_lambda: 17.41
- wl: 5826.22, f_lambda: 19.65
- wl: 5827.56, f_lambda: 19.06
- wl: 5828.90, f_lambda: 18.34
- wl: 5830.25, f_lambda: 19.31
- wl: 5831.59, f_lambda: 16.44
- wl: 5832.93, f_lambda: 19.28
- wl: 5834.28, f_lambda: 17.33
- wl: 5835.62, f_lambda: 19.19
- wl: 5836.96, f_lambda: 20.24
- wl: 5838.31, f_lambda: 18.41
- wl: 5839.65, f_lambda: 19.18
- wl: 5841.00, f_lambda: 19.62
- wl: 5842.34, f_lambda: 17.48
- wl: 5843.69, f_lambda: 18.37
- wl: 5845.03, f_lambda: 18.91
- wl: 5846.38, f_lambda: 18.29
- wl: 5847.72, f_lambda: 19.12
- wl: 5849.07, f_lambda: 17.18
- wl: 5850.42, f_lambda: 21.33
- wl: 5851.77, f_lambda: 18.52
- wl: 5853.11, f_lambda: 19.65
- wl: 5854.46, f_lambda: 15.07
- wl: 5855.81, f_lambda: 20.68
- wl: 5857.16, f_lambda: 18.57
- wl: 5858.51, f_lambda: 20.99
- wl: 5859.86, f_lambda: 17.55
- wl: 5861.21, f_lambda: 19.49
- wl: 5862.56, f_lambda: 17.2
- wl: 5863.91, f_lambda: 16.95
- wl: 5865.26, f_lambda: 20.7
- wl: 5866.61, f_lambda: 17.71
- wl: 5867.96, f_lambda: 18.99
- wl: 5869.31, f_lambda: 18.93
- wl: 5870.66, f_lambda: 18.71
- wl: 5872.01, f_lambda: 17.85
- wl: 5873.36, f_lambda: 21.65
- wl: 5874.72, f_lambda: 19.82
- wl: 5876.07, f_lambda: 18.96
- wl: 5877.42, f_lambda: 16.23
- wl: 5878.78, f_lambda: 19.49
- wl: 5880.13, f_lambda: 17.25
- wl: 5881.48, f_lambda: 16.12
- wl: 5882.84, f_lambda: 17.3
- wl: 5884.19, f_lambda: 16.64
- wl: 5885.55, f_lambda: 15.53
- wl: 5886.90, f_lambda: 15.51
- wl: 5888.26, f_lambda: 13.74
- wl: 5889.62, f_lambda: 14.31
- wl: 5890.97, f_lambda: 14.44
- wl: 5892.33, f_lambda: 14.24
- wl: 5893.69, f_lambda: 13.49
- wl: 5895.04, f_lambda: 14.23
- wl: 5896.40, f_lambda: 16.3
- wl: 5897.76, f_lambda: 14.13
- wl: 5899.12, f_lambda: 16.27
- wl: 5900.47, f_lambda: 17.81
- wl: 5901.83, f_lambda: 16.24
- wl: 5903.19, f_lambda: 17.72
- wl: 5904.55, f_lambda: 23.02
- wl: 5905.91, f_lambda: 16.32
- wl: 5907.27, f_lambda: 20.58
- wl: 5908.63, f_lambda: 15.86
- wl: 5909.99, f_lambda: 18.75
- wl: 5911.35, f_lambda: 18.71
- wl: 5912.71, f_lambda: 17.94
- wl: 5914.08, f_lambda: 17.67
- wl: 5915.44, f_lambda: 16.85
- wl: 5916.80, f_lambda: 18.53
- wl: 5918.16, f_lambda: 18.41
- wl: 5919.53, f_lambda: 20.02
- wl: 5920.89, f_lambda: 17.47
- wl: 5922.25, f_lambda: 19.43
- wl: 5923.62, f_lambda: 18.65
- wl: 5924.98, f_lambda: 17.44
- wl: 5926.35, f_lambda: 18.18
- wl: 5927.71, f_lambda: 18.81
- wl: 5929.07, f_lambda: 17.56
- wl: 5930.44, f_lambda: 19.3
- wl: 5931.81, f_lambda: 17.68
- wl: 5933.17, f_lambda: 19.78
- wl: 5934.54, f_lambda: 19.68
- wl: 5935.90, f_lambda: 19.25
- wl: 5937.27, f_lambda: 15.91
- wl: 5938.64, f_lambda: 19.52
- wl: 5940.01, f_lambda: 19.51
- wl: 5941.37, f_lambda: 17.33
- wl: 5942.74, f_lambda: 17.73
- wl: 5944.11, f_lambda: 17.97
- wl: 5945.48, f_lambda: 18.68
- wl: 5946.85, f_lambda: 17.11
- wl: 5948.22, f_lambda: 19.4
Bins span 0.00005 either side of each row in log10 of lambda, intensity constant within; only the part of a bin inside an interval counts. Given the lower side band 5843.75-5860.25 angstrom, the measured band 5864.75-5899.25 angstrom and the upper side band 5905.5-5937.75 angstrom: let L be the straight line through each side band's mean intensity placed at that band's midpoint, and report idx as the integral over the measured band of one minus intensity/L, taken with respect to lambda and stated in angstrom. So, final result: 3.3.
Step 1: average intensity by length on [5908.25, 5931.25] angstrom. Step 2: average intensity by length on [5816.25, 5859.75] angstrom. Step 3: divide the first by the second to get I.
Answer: 1.0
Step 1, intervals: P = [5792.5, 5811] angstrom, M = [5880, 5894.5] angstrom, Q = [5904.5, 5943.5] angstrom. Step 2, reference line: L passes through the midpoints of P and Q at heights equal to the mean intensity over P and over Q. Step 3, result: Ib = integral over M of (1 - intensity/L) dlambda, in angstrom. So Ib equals 2.7 angstrom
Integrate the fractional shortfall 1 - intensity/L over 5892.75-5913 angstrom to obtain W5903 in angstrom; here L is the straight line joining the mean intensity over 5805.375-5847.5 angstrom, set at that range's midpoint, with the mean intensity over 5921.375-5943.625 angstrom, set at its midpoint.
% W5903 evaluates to 1.73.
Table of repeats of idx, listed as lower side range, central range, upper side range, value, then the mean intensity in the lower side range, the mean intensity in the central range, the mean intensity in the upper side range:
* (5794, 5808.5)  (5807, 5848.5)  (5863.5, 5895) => -1.7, 19.2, 19.2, 17.1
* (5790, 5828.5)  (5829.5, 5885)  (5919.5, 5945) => 1.7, 19.5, 18.5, 18.5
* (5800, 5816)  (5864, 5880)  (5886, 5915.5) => -1.2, 19.7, 18.9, 16.5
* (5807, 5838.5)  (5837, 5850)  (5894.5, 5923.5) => 0.2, 19.4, 18.6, 17.8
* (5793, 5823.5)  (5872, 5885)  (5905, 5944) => 0.5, 19.6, 18.1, 18.3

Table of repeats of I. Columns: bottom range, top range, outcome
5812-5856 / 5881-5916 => 0.87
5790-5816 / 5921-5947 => 0.94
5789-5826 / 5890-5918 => 0.87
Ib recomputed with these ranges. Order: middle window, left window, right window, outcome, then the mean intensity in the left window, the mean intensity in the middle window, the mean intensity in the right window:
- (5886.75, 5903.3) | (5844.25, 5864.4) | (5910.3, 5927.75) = 2.9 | 18.6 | 15.2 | 18.3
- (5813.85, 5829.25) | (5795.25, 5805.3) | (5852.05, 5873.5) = -0.7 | 18.7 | 19.6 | 18.7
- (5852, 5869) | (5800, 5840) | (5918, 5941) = 0.4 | 19.4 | 18.6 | 18.6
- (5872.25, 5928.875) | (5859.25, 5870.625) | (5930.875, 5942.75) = 3.6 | 18.5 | 17.3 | 18.6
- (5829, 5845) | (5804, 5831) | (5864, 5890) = 0.4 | 19.8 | 18.6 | 17.7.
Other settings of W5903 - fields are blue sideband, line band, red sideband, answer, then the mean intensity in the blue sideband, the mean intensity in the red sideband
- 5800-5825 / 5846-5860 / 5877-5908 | -0.6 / 19.7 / 16.4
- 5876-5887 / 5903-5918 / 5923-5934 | -0.4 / 17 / 18.4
